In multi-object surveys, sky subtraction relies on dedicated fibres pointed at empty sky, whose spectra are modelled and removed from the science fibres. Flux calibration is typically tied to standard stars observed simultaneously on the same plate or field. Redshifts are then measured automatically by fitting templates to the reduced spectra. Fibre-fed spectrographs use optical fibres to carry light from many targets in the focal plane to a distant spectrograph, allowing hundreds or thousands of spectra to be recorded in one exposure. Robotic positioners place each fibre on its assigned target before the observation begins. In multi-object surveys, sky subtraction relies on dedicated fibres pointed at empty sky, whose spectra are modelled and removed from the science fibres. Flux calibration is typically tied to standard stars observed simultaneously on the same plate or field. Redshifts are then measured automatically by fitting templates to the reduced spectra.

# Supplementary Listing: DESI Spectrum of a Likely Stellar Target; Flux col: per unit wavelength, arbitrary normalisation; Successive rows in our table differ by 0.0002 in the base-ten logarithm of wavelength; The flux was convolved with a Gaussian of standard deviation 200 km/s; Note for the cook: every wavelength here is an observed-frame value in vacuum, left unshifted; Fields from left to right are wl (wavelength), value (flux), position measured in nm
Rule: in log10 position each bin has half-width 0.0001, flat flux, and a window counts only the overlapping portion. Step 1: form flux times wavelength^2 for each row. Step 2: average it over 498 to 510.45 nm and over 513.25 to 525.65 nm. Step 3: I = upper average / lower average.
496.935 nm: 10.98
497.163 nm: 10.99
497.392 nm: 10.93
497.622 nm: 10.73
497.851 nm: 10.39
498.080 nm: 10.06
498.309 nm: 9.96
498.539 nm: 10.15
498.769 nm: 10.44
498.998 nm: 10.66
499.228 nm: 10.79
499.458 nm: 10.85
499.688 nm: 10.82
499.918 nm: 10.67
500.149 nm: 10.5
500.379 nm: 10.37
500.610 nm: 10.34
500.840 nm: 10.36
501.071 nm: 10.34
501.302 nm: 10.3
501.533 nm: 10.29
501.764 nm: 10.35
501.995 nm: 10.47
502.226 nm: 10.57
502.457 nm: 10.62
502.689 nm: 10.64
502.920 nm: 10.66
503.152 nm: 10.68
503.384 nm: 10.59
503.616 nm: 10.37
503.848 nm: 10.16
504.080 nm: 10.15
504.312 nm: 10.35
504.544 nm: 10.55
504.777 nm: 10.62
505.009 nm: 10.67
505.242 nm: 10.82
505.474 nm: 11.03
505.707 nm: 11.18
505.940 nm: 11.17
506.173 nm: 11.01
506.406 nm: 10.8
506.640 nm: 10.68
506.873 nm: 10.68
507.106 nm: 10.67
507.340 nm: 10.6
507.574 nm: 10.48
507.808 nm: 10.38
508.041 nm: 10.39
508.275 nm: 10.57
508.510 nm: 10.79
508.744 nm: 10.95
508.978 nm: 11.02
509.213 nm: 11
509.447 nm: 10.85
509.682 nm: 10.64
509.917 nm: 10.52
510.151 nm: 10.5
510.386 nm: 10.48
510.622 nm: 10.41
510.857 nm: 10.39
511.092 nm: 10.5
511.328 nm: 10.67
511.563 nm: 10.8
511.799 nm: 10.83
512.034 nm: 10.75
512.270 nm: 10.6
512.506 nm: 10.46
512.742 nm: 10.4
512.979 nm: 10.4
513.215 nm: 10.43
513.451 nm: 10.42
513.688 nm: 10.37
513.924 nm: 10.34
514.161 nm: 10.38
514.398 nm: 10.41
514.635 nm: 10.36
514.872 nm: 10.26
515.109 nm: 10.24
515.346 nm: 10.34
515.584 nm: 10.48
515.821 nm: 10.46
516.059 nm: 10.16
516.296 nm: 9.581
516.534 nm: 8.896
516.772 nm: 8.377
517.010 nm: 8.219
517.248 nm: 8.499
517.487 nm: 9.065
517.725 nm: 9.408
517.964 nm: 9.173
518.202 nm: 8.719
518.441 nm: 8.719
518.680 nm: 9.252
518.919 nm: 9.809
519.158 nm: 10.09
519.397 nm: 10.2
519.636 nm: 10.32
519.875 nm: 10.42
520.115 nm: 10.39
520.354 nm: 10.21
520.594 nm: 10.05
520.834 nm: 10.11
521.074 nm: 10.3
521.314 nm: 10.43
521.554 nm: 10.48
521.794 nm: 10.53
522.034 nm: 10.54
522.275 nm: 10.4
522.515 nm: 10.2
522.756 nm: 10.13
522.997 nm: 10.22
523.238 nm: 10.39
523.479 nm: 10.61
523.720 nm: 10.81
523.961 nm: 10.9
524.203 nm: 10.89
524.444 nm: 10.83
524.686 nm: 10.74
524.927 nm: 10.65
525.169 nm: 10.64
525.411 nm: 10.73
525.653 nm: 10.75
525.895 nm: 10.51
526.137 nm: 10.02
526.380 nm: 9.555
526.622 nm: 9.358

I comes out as 1.01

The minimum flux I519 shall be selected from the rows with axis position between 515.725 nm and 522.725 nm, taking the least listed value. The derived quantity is 8.219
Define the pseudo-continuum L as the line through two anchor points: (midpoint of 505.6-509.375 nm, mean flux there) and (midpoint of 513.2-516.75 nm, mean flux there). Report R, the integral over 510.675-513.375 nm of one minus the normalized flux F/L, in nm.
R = -0.04 nm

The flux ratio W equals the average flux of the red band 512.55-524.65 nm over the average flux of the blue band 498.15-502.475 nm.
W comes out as 0.96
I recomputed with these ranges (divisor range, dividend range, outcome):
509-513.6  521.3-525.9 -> 1.05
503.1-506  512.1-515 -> 1.01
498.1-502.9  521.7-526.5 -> 1.10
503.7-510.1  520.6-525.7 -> 1.05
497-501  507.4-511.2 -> 1.05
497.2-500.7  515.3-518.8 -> 0.95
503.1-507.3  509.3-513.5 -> 1.01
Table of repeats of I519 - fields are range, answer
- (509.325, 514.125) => 10.34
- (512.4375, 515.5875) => 10.24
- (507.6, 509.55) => 10.38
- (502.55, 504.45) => 10.15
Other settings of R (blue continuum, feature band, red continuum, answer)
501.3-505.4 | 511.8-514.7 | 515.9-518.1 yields -0.31 nm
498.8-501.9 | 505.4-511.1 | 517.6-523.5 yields -0.21 nm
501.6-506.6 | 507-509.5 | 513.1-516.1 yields -0.04 nm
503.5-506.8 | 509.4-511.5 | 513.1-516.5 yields -0.02 nm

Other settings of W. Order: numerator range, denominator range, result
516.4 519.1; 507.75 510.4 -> 0.84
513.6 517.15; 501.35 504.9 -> 0.95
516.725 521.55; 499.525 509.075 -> 0.91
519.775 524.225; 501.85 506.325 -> 0.98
